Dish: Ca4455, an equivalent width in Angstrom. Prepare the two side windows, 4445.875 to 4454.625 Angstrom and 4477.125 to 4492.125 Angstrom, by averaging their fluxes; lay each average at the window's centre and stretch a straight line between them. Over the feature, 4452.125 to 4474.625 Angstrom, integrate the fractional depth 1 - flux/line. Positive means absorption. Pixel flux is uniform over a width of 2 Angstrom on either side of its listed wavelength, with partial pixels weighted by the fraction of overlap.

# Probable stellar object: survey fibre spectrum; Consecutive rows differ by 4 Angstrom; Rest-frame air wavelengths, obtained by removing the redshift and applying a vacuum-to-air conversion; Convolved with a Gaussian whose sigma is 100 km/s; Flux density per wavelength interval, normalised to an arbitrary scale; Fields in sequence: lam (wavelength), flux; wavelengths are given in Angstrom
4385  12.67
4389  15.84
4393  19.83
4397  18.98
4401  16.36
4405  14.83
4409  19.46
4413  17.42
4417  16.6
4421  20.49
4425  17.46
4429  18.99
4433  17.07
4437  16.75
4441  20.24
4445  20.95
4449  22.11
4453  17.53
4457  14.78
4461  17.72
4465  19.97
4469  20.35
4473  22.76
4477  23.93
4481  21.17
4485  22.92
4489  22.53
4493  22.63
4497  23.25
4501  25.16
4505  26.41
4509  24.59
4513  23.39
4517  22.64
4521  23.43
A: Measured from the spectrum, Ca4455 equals 2.32 Angstrom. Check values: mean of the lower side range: 20.1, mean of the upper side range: 22.5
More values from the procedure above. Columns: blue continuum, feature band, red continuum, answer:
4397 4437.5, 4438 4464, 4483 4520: 1.53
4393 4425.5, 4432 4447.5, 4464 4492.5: 0.59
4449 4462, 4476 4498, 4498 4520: -1.22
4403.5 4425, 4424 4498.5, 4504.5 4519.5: 2.28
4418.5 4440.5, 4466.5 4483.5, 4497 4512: 0.24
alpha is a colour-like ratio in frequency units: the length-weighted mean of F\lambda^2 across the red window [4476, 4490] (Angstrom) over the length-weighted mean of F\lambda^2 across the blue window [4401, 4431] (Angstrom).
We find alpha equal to 1.31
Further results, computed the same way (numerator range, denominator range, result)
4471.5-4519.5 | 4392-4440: 1.36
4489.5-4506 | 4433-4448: 1.29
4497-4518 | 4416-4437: 1.40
